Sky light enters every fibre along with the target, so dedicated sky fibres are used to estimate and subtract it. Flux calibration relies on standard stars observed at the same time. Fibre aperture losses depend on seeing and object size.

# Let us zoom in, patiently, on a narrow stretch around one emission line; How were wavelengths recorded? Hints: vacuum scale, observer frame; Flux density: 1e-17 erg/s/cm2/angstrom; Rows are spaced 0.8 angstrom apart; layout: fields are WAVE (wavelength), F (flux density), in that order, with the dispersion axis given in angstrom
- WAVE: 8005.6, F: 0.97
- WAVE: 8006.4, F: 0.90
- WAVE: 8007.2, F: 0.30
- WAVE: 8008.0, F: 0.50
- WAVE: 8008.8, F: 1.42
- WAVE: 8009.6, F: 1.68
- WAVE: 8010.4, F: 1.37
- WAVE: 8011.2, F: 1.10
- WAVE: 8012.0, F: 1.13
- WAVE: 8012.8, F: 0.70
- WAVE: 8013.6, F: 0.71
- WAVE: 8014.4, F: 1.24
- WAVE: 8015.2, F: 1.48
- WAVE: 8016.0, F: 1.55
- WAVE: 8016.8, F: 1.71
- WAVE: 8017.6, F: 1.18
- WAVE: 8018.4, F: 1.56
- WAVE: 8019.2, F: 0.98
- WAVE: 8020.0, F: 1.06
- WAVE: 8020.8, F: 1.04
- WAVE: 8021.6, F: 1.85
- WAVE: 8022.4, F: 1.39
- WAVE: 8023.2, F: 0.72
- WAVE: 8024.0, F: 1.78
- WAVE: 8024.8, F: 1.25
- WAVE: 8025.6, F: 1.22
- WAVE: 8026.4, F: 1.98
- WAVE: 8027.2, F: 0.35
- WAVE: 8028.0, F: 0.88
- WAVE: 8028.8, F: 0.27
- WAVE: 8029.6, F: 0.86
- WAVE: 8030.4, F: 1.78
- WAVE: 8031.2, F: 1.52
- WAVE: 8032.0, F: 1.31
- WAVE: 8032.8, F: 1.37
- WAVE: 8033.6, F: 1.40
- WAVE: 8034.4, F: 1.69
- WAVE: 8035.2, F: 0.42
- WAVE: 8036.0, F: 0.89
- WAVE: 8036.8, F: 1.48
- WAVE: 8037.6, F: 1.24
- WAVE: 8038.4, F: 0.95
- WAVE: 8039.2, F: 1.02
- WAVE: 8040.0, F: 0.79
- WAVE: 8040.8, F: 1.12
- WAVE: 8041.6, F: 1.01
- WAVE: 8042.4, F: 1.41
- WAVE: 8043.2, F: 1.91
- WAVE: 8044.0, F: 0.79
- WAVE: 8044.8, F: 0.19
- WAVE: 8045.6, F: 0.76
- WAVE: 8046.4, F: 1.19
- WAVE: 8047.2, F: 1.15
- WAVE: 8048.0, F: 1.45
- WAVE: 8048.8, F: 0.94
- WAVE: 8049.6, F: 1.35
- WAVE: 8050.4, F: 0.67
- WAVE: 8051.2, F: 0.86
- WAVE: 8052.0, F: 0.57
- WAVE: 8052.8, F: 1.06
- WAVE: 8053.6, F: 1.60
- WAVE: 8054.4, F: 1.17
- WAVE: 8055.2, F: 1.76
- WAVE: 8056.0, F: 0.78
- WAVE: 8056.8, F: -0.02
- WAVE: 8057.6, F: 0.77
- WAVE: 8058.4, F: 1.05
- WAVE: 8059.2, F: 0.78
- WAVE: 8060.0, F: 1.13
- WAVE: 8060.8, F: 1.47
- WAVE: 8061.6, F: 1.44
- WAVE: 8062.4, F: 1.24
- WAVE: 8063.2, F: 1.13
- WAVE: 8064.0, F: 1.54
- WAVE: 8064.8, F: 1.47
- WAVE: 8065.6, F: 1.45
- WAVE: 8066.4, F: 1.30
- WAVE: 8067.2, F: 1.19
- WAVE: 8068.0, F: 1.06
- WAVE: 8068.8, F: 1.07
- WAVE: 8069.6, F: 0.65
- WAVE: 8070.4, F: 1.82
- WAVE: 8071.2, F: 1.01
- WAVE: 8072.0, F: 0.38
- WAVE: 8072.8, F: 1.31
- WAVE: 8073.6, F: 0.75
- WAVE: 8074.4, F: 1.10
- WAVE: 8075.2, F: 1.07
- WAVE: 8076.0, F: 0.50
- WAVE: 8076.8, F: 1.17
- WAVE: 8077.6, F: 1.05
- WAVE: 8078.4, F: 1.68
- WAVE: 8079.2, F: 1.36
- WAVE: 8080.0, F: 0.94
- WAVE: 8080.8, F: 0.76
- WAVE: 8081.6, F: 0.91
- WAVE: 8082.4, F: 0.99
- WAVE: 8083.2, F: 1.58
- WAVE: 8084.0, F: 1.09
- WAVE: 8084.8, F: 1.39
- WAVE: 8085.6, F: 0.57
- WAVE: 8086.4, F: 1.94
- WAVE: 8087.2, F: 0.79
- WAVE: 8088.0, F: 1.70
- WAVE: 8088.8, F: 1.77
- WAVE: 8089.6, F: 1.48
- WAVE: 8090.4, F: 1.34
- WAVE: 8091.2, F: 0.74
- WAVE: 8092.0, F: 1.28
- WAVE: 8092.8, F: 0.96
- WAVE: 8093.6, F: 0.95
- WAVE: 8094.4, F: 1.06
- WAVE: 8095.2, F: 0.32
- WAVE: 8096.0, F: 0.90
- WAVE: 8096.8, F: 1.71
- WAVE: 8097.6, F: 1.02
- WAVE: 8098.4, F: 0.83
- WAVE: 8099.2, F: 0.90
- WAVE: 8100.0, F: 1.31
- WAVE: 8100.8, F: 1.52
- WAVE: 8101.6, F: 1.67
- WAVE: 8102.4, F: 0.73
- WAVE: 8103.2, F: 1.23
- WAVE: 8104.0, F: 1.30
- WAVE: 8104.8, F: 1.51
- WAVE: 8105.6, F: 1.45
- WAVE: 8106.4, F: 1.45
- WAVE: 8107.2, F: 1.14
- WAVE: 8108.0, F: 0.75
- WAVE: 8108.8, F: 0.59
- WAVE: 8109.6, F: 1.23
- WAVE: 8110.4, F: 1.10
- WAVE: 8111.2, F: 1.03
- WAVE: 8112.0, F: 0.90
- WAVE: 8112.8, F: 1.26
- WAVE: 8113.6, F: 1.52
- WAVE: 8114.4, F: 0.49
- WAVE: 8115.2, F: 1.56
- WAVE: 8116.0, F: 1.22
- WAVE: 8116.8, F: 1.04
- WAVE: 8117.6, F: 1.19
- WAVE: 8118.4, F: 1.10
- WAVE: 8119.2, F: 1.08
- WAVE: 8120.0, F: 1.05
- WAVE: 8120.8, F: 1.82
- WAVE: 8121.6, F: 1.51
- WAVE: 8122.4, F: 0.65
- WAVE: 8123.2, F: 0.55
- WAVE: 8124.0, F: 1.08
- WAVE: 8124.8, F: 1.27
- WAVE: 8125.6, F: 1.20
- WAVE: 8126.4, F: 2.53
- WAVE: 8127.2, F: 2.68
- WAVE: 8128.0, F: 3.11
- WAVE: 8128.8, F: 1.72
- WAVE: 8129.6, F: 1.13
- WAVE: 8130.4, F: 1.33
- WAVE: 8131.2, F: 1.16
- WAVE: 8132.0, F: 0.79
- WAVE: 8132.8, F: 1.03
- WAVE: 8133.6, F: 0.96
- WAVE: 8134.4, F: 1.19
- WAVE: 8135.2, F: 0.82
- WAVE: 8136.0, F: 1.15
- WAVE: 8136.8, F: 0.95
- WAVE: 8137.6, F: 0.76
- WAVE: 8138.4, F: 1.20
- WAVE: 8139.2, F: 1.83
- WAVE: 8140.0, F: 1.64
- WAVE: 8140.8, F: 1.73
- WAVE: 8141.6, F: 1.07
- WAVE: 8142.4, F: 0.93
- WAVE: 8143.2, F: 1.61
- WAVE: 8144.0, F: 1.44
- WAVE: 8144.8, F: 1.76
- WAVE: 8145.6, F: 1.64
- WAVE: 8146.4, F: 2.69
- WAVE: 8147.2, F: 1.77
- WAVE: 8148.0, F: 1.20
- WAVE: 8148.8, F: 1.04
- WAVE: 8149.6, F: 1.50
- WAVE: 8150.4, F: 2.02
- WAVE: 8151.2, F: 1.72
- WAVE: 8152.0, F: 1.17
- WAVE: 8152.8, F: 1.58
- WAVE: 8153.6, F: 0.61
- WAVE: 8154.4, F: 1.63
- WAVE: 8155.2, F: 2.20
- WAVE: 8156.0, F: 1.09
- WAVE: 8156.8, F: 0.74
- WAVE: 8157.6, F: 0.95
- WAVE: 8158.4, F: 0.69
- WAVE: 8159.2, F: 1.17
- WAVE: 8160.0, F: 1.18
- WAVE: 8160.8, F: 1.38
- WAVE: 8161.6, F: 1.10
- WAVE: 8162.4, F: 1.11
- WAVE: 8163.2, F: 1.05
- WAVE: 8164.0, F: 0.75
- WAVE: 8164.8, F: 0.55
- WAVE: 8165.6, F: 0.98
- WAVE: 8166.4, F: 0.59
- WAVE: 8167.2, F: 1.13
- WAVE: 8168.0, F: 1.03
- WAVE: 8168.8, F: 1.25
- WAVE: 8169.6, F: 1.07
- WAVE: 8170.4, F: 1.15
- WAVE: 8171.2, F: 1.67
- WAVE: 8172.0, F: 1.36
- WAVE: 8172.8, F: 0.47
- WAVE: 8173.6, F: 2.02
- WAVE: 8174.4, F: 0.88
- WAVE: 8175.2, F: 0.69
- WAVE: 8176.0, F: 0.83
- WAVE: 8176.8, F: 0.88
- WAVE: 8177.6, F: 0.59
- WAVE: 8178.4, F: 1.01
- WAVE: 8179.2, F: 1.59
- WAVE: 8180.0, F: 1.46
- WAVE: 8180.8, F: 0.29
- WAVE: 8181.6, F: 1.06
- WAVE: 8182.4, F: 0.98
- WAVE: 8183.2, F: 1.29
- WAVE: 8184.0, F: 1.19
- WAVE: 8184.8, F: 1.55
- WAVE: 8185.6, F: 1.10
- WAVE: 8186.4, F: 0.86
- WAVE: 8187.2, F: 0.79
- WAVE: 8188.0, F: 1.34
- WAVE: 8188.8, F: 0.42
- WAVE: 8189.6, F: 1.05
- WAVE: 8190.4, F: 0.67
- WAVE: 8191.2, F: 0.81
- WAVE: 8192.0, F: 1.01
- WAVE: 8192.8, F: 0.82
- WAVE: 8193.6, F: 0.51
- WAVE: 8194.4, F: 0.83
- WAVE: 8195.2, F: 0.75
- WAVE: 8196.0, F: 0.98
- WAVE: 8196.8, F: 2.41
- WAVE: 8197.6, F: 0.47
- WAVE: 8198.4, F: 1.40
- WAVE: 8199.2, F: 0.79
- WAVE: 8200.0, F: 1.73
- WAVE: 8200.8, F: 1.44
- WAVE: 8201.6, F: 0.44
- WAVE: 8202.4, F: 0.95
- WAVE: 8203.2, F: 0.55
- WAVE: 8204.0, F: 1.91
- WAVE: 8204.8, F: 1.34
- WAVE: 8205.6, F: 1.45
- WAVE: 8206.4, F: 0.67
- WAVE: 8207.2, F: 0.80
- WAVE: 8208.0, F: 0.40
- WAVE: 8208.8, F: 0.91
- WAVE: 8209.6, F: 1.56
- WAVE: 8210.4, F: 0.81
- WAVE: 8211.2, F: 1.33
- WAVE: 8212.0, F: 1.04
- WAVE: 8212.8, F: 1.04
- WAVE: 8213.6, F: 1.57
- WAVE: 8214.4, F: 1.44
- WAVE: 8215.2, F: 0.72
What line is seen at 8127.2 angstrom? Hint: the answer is [S II] 6716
